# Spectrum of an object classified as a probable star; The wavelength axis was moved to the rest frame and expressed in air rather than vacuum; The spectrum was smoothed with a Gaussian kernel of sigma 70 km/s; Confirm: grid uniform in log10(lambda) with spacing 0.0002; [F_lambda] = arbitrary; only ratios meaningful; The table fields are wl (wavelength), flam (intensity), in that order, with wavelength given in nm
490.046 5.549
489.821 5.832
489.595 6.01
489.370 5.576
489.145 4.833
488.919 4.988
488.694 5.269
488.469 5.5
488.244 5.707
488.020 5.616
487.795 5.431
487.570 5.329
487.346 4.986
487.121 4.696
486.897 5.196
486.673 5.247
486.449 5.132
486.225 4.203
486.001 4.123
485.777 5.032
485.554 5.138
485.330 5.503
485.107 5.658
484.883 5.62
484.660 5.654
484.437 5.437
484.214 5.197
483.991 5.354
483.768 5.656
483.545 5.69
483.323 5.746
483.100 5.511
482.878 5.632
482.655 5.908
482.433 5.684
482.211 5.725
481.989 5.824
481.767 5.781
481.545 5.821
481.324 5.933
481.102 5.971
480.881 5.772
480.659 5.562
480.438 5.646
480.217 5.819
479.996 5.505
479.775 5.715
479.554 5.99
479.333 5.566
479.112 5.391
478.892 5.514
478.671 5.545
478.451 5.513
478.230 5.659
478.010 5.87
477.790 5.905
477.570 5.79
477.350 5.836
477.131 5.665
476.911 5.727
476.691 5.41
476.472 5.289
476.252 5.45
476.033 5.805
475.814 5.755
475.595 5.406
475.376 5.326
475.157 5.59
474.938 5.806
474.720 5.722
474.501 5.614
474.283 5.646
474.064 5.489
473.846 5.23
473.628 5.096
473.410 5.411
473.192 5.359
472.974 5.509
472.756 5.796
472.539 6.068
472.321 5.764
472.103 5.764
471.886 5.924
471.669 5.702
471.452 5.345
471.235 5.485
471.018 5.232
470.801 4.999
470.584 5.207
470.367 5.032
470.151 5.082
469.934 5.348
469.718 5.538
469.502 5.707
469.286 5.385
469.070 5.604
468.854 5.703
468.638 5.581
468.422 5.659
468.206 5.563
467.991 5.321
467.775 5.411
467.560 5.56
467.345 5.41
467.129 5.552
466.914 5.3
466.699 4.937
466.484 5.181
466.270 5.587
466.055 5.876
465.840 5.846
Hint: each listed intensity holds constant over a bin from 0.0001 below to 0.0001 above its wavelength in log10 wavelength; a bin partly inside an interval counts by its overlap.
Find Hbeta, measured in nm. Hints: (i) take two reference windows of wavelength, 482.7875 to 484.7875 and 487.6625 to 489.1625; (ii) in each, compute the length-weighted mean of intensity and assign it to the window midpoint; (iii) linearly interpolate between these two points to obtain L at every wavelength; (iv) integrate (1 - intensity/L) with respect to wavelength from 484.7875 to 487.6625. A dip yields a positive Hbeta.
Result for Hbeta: 0.20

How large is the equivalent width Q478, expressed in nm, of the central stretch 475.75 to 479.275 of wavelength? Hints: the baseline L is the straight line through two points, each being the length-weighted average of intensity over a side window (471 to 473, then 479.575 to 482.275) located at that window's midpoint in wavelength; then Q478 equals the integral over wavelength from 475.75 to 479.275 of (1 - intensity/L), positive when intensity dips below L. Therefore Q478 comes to 0.06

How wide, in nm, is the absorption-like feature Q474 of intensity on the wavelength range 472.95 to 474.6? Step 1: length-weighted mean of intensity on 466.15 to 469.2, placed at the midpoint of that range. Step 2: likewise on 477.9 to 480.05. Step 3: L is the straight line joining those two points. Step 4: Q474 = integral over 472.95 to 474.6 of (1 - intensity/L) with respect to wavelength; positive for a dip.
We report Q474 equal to 0.04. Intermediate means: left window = 5.46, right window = 5.63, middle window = 5.41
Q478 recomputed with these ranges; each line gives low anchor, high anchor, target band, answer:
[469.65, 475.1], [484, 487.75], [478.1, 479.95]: -0.10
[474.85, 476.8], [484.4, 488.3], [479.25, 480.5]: -0.07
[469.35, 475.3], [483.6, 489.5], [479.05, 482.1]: -0.22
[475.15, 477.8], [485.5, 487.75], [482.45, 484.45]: -0.17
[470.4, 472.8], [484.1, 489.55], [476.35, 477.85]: -0.06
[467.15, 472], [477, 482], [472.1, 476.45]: 0.00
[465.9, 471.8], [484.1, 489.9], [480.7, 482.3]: -0.15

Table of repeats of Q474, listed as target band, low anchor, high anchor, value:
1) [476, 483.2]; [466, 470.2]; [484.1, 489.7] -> -0.49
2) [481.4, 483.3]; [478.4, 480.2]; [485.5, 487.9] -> -0.14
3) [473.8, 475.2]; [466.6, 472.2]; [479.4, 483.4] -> -0.01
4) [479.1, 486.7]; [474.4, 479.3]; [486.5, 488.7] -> -0.12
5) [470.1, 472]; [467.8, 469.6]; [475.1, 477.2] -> 0.07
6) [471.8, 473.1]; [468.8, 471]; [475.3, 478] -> -0.08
